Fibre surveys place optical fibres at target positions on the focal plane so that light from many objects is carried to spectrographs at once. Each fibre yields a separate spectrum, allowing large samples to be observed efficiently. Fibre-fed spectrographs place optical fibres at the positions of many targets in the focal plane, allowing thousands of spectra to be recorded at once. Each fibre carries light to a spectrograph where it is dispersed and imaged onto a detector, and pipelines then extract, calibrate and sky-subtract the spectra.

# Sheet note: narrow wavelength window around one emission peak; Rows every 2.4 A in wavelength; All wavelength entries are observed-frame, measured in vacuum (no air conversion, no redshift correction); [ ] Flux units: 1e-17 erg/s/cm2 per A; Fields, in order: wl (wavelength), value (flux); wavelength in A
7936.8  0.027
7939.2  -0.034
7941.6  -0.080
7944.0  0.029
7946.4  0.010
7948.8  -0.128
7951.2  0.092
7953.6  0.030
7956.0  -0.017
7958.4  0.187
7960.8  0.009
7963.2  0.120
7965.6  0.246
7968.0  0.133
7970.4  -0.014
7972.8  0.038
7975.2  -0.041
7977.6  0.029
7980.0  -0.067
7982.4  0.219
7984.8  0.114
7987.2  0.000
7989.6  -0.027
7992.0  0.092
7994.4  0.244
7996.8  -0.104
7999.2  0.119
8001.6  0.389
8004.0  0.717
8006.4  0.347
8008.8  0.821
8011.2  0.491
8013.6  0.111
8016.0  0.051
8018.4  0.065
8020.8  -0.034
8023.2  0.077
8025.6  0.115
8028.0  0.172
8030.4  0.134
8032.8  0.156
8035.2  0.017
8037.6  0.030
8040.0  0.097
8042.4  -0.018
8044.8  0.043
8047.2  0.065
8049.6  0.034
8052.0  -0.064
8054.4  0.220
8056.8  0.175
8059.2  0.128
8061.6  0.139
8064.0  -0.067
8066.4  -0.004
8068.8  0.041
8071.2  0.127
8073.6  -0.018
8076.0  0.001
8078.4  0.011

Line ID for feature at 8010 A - [O II] 3727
